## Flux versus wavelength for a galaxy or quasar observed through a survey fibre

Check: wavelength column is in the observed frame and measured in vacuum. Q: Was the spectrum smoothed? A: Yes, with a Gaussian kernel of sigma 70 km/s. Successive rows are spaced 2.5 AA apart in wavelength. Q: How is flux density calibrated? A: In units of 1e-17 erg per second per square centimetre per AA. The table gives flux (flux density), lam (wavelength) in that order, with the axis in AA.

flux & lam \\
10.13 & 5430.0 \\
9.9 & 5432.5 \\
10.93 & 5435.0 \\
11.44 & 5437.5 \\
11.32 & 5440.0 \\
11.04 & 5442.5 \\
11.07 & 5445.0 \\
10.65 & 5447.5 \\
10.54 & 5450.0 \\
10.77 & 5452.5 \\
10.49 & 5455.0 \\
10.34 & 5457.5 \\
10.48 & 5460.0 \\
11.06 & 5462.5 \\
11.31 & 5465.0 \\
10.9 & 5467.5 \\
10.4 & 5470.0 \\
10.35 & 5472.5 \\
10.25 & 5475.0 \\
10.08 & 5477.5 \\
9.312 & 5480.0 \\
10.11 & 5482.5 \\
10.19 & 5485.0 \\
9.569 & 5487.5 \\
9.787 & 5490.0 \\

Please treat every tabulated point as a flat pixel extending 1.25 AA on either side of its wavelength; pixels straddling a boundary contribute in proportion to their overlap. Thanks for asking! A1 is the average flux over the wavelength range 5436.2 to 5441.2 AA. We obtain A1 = 11.4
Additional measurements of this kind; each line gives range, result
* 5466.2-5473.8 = 10.6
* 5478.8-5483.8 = 9.72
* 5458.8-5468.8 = 10.9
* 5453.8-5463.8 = 10.6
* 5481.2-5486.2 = 10.1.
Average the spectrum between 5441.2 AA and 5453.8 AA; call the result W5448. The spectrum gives 10.8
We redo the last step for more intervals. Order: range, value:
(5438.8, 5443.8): 11.2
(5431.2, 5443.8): 10.9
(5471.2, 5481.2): 10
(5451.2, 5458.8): 10.5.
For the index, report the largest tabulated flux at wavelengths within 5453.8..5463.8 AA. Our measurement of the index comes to 11.06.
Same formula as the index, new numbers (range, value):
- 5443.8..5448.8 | 11.07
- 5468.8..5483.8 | 10.4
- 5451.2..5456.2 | 10.77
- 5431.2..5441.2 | 11.44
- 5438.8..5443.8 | 11.32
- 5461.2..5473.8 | 11.31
